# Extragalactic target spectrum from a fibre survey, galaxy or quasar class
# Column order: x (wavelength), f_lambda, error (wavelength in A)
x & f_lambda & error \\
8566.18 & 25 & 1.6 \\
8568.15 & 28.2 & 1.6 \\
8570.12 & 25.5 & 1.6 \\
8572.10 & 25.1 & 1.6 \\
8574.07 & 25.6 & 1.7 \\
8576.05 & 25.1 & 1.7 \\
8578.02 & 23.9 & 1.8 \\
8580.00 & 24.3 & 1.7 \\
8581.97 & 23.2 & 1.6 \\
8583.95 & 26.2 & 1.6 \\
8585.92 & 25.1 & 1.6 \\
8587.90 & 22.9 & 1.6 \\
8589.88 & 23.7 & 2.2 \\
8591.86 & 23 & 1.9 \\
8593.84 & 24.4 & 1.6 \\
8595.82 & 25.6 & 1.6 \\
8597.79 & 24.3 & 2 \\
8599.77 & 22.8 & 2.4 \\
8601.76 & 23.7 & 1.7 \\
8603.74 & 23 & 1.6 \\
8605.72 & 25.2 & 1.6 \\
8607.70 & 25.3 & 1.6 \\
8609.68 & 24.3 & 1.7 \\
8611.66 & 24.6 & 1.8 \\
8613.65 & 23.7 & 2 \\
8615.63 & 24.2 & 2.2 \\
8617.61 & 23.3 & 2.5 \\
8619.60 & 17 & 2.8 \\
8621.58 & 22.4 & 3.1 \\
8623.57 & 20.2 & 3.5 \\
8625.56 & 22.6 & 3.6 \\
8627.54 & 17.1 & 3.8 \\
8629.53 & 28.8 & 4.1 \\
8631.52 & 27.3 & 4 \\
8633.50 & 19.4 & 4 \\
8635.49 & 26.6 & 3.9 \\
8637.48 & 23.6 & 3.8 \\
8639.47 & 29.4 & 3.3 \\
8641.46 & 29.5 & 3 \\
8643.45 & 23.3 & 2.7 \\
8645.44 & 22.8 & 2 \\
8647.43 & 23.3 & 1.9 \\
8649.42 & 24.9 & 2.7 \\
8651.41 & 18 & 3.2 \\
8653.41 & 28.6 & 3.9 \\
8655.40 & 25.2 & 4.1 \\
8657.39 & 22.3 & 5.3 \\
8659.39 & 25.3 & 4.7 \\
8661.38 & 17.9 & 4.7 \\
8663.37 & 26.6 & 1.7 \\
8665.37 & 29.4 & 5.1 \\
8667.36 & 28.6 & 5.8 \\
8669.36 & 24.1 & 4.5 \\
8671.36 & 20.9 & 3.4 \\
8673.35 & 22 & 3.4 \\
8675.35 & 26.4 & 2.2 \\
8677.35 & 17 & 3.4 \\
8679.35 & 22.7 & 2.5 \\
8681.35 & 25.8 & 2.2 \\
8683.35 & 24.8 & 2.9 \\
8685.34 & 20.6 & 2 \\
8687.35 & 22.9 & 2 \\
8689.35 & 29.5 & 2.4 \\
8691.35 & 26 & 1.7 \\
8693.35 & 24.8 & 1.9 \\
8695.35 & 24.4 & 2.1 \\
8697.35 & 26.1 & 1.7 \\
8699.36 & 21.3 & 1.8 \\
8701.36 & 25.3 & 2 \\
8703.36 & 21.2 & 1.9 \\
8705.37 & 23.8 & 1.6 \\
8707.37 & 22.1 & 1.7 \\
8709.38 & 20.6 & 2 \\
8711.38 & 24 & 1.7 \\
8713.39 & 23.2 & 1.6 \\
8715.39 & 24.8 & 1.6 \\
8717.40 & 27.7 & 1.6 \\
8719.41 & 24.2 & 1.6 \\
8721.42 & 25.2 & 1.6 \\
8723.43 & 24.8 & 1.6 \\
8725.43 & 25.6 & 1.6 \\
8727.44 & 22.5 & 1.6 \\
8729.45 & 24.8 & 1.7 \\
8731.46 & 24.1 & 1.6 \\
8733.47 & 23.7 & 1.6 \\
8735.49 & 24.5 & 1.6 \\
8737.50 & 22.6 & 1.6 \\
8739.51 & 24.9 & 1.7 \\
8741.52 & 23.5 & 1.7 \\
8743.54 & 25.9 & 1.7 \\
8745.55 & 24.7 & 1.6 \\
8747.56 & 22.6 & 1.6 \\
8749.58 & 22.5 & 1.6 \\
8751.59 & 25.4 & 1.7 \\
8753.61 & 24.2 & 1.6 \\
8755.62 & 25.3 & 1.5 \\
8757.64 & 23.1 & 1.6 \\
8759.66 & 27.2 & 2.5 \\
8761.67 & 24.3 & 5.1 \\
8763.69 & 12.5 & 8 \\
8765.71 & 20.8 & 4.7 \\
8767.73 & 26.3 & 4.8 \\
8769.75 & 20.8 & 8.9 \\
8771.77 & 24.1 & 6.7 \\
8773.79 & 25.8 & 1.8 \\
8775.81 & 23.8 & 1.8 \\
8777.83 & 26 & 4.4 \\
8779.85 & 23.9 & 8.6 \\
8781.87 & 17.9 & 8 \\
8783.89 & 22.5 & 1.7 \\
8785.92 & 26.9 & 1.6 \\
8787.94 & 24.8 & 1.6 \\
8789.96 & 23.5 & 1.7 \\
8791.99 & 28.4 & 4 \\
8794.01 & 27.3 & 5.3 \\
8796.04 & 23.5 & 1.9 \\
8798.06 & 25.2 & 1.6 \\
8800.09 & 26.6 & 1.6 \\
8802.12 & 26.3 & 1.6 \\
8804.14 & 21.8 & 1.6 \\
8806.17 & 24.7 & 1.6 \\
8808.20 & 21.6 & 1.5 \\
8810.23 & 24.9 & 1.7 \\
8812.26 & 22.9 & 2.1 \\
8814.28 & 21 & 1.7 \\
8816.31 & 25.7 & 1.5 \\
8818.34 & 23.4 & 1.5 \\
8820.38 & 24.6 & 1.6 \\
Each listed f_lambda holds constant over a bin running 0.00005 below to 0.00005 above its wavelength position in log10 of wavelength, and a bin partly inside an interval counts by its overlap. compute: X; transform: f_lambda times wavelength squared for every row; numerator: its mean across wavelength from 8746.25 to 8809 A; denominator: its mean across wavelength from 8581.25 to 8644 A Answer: 1.0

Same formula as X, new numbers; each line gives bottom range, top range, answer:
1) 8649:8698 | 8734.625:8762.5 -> 1.02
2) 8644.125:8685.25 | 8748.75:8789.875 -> 1.01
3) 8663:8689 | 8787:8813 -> 1.06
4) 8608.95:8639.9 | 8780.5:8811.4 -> 1.09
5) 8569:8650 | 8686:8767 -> 1.02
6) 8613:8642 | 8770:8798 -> 1.07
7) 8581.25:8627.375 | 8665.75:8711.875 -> 1.04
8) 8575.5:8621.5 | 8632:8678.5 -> 1.03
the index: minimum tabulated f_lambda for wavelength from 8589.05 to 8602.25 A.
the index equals 22.8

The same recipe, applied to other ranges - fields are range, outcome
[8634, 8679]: 17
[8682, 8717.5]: 20.6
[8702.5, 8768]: 12.5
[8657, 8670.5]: 17.9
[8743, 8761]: 22.5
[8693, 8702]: 21.3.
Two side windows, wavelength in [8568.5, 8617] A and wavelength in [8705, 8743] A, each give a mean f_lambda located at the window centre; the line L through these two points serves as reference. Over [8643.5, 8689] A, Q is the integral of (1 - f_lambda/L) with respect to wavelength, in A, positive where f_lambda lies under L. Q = 0.9 A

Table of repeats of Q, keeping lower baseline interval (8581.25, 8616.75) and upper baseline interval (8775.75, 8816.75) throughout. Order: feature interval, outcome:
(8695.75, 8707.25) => 0.4 A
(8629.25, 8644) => -1.1 A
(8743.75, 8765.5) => 0.9 A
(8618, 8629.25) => 1.7 A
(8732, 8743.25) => 0.1 A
